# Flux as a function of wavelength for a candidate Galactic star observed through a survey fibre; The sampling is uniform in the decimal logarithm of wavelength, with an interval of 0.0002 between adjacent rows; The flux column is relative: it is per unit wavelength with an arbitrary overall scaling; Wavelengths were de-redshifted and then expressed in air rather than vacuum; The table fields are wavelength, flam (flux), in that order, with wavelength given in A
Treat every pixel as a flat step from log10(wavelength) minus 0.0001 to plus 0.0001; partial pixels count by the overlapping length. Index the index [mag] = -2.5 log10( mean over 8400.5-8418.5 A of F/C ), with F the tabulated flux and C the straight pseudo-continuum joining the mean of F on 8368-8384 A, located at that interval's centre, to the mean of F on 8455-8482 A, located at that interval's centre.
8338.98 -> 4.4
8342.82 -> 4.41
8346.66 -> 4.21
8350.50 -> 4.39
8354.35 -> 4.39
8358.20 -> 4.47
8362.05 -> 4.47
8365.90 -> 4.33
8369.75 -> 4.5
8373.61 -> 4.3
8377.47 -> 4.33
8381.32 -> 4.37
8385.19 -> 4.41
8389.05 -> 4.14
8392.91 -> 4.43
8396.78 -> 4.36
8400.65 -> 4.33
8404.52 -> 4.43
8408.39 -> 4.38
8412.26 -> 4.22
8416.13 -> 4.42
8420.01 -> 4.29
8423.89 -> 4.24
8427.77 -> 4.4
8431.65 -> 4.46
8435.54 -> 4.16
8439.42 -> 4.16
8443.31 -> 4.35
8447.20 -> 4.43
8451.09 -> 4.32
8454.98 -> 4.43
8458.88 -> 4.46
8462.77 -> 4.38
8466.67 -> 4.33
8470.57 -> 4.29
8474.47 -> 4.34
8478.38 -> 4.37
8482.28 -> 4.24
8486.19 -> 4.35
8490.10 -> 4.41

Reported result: 0.00 mag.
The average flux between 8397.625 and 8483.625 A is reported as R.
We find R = 4.34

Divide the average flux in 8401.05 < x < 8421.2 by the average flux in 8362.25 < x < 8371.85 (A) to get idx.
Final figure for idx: 0.98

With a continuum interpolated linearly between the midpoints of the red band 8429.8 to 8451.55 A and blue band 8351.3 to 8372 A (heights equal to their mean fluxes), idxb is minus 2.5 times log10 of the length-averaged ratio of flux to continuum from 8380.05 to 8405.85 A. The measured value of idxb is 0.008 mag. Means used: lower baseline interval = 4.43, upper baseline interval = 4.31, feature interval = 4.35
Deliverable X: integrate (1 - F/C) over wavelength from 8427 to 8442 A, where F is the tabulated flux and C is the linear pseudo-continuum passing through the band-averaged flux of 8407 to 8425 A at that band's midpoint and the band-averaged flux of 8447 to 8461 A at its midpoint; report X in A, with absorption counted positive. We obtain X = 0.2 A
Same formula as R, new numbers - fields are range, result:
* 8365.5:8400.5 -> 4.35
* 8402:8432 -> 4.35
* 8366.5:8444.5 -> 4.33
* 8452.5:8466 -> 4.41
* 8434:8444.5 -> 4.22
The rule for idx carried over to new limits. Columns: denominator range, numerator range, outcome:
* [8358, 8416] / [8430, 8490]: 0.99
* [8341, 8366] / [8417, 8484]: 0.99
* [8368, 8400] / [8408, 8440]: 0.99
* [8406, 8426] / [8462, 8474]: 1.00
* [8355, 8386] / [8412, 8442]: 0.98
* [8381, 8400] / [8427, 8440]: 0.99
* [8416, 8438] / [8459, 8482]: 1.01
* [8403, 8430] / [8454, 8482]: 1.00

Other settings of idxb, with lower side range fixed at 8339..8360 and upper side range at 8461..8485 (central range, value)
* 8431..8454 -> 0.007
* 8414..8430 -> 0.002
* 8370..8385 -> 0.002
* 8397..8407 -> -0.005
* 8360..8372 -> -0.015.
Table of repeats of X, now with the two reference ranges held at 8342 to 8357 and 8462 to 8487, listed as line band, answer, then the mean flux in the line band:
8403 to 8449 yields 0.1 A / 4.33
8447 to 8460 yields -0.2 A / 4.4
